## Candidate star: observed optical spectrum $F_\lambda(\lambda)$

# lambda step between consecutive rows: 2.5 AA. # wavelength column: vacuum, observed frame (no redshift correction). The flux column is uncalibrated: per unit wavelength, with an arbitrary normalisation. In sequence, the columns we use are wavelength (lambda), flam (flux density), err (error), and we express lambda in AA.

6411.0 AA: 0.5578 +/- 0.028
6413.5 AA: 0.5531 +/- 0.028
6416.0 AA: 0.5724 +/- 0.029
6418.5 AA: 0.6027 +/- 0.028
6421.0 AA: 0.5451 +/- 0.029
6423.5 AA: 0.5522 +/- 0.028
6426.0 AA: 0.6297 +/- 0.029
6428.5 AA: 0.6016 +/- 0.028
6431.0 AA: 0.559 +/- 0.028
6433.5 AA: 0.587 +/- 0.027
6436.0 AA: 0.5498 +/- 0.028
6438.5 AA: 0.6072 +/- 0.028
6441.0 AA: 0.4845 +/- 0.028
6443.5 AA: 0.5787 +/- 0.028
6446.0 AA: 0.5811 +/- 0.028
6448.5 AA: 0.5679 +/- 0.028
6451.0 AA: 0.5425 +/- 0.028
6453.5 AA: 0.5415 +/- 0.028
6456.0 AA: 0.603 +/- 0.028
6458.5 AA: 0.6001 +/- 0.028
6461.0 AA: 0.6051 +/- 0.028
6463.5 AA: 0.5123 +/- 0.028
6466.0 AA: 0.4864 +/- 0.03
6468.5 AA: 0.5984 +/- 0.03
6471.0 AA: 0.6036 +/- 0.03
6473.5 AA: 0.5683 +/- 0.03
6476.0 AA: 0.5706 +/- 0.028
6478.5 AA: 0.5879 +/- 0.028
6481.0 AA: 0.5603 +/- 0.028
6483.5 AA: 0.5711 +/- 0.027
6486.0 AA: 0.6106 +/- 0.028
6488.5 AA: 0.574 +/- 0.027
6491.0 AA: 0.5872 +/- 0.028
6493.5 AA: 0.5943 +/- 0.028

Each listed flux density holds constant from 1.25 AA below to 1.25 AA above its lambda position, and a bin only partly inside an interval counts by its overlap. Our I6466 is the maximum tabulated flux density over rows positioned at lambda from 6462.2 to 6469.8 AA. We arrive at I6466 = 0.5984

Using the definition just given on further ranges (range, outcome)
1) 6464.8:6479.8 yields 0.6036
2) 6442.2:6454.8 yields 0.5811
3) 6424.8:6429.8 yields 0.6297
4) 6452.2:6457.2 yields 0.603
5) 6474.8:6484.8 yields 0.5879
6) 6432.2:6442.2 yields 0.6072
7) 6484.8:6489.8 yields 0.6106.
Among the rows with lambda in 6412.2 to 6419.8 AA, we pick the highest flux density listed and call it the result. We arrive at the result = 0.6027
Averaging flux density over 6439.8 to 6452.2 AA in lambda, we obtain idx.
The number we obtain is 0.551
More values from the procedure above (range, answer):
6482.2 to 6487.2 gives 0.59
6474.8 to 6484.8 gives 0.573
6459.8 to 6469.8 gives 0.551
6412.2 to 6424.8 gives 0.565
